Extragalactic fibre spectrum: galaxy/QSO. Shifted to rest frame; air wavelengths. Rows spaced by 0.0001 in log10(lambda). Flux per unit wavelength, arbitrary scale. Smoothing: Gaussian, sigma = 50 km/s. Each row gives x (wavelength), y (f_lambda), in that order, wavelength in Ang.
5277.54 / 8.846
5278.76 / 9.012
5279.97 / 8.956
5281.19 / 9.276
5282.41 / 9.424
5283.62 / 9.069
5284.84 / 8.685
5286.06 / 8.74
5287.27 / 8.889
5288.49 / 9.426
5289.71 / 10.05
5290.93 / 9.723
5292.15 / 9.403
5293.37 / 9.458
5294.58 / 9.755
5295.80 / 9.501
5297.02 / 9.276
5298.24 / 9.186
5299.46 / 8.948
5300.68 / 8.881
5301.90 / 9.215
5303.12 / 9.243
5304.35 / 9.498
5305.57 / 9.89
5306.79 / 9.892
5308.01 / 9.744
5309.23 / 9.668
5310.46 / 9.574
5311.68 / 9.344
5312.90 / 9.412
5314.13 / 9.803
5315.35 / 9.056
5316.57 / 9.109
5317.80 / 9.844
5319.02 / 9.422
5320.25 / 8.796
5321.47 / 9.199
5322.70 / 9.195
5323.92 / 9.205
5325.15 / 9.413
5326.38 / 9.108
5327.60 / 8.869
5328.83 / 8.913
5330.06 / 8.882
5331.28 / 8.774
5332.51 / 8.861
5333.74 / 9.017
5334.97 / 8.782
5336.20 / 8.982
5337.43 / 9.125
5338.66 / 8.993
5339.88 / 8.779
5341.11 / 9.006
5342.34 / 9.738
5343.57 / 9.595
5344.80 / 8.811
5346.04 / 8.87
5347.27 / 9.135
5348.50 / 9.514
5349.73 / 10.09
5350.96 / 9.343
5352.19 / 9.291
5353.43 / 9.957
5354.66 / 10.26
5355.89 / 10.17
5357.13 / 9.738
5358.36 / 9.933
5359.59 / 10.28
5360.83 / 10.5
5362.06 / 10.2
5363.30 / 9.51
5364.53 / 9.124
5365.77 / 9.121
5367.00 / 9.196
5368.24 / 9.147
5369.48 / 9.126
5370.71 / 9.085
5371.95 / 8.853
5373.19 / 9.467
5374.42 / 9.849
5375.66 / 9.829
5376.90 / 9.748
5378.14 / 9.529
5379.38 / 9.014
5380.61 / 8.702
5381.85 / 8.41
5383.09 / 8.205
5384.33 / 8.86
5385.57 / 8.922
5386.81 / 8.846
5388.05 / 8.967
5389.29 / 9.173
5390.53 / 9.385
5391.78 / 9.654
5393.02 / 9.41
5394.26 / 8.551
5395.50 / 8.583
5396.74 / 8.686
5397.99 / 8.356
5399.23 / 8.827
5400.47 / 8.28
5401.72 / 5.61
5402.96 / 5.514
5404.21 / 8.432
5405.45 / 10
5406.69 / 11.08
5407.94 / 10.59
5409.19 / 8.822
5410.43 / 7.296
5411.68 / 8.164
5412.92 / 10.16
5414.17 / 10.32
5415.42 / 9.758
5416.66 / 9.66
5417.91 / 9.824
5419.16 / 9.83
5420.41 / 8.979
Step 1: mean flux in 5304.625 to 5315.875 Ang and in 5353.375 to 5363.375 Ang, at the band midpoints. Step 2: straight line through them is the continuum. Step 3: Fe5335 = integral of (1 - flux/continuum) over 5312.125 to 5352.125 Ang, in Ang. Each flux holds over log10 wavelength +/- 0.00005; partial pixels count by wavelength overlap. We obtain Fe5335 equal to 2.6 Ang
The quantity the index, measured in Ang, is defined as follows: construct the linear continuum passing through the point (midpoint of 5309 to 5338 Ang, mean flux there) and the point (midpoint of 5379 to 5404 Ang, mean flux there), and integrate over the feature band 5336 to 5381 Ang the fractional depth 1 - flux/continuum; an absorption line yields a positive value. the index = -3.26 Ang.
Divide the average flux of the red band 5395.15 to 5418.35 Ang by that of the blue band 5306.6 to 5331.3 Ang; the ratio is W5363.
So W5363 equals 1.0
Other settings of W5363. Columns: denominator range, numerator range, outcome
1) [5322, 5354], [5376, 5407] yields 0.95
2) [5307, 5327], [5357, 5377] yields 1.02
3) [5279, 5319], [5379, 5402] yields 0.93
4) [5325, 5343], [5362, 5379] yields 1.04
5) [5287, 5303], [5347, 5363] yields 1.06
